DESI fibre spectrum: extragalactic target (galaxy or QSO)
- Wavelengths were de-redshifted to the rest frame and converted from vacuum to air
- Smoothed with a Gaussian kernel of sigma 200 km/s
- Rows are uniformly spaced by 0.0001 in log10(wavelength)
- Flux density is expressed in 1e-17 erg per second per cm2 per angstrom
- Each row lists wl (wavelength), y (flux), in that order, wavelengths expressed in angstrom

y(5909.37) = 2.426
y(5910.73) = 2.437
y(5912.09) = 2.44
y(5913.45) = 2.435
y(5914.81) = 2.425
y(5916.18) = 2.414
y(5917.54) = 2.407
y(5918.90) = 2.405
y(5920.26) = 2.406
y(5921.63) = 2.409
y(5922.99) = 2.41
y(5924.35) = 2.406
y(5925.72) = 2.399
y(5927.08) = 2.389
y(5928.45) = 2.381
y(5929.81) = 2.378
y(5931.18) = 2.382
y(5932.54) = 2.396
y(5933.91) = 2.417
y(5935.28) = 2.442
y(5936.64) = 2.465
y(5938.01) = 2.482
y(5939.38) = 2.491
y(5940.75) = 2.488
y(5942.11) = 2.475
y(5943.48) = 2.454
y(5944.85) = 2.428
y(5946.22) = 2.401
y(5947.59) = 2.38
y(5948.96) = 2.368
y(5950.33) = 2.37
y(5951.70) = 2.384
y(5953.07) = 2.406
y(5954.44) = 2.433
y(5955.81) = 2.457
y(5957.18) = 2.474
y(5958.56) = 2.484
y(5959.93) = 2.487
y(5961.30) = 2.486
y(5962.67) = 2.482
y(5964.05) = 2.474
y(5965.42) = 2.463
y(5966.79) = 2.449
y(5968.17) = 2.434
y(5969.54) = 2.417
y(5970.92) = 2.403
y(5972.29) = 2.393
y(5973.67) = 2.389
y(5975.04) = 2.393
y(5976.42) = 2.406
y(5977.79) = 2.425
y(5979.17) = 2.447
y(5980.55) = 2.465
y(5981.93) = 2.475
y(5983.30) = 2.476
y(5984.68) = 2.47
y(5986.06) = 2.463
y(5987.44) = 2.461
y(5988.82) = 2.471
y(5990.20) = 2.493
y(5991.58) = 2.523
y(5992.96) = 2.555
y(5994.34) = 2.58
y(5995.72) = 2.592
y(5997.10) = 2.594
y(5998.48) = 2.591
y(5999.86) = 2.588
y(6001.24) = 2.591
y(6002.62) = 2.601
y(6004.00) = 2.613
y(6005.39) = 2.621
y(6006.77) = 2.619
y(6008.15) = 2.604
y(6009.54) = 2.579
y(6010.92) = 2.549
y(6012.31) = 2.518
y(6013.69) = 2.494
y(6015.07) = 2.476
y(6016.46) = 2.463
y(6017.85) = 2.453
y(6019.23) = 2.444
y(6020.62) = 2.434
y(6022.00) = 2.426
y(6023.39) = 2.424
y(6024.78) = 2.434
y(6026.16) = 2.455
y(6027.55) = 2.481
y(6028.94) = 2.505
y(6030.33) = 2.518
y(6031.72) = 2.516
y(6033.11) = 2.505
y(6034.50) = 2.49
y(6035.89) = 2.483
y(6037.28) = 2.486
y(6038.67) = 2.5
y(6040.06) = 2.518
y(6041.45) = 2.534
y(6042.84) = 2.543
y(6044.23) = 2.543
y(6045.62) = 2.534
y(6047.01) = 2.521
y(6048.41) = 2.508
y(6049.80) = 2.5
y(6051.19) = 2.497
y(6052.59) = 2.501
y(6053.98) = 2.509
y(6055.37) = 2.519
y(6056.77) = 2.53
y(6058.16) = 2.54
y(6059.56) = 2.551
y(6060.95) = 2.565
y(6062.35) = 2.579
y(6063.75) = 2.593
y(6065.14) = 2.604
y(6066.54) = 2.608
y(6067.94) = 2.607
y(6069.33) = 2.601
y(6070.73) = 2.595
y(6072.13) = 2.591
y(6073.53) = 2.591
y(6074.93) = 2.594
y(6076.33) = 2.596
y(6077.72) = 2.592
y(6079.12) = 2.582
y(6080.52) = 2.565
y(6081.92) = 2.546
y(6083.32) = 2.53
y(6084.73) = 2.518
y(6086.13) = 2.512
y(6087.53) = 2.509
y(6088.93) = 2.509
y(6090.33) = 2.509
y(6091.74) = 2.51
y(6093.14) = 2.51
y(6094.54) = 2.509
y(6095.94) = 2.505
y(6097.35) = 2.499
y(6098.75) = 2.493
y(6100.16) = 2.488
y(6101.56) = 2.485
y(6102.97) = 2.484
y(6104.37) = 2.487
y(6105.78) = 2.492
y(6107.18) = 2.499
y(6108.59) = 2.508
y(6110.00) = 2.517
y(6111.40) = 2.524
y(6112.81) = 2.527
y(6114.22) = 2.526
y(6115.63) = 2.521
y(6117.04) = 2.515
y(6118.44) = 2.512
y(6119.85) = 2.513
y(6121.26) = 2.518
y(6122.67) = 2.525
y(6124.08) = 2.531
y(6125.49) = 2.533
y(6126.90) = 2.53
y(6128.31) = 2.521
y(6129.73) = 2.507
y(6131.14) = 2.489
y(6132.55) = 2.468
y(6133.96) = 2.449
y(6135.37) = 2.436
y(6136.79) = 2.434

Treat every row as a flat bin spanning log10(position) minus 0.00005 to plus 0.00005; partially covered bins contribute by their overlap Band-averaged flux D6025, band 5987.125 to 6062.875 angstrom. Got 2.52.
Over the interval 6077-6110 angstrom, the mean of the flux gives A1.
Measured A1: 2.52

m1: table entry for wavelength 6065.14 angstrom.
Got 2.604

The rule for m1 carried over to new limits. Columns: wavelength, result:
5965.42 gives 2.463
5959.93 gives 2.487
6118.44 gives 2.512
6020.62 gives 2.434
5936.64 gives 2.465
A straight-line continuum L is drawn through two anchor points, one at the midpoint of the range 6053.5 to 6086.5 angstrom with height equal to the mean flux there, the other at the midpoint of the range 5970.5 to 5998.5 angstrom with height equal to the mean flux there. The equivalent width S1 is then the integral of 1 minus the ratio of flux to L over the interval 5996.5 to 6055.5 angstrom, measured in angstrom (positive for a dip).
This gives 0.1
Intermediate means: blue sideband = 2.48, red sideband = 2.57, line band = 2.52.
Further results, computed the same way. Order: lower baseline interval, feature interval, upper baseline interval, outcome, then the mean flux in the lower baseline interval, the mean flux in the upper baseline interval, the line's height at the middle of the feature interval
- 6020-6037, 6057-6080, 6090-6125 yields -0.9 angstrom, 2.47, 2.51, 2.49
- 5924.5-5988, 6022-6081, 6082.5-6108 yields -1.3 angstrom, 2.43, 2.5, 2.48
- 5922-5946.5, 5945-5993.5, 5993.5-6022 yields 0.8 angstrom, 2.43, 2.55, 2.48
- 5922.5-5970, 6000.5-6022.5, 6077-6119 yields -0.6 angstrom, 2.43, 2.52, 2.47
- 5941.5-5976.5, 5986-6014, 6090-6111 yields -1.3 angstrom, 2.43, 2.5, 2.45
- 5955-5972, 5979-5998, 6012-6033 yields -0.3 angstrom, 2.46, 2.47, 2.46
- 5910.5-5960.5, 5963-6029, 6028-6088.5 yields -0.3 angstrom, 2.42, 2.54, 2.48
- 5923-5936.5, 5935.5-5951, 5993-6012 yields 0.0 angstrom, 2.4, 2.59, 2.44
